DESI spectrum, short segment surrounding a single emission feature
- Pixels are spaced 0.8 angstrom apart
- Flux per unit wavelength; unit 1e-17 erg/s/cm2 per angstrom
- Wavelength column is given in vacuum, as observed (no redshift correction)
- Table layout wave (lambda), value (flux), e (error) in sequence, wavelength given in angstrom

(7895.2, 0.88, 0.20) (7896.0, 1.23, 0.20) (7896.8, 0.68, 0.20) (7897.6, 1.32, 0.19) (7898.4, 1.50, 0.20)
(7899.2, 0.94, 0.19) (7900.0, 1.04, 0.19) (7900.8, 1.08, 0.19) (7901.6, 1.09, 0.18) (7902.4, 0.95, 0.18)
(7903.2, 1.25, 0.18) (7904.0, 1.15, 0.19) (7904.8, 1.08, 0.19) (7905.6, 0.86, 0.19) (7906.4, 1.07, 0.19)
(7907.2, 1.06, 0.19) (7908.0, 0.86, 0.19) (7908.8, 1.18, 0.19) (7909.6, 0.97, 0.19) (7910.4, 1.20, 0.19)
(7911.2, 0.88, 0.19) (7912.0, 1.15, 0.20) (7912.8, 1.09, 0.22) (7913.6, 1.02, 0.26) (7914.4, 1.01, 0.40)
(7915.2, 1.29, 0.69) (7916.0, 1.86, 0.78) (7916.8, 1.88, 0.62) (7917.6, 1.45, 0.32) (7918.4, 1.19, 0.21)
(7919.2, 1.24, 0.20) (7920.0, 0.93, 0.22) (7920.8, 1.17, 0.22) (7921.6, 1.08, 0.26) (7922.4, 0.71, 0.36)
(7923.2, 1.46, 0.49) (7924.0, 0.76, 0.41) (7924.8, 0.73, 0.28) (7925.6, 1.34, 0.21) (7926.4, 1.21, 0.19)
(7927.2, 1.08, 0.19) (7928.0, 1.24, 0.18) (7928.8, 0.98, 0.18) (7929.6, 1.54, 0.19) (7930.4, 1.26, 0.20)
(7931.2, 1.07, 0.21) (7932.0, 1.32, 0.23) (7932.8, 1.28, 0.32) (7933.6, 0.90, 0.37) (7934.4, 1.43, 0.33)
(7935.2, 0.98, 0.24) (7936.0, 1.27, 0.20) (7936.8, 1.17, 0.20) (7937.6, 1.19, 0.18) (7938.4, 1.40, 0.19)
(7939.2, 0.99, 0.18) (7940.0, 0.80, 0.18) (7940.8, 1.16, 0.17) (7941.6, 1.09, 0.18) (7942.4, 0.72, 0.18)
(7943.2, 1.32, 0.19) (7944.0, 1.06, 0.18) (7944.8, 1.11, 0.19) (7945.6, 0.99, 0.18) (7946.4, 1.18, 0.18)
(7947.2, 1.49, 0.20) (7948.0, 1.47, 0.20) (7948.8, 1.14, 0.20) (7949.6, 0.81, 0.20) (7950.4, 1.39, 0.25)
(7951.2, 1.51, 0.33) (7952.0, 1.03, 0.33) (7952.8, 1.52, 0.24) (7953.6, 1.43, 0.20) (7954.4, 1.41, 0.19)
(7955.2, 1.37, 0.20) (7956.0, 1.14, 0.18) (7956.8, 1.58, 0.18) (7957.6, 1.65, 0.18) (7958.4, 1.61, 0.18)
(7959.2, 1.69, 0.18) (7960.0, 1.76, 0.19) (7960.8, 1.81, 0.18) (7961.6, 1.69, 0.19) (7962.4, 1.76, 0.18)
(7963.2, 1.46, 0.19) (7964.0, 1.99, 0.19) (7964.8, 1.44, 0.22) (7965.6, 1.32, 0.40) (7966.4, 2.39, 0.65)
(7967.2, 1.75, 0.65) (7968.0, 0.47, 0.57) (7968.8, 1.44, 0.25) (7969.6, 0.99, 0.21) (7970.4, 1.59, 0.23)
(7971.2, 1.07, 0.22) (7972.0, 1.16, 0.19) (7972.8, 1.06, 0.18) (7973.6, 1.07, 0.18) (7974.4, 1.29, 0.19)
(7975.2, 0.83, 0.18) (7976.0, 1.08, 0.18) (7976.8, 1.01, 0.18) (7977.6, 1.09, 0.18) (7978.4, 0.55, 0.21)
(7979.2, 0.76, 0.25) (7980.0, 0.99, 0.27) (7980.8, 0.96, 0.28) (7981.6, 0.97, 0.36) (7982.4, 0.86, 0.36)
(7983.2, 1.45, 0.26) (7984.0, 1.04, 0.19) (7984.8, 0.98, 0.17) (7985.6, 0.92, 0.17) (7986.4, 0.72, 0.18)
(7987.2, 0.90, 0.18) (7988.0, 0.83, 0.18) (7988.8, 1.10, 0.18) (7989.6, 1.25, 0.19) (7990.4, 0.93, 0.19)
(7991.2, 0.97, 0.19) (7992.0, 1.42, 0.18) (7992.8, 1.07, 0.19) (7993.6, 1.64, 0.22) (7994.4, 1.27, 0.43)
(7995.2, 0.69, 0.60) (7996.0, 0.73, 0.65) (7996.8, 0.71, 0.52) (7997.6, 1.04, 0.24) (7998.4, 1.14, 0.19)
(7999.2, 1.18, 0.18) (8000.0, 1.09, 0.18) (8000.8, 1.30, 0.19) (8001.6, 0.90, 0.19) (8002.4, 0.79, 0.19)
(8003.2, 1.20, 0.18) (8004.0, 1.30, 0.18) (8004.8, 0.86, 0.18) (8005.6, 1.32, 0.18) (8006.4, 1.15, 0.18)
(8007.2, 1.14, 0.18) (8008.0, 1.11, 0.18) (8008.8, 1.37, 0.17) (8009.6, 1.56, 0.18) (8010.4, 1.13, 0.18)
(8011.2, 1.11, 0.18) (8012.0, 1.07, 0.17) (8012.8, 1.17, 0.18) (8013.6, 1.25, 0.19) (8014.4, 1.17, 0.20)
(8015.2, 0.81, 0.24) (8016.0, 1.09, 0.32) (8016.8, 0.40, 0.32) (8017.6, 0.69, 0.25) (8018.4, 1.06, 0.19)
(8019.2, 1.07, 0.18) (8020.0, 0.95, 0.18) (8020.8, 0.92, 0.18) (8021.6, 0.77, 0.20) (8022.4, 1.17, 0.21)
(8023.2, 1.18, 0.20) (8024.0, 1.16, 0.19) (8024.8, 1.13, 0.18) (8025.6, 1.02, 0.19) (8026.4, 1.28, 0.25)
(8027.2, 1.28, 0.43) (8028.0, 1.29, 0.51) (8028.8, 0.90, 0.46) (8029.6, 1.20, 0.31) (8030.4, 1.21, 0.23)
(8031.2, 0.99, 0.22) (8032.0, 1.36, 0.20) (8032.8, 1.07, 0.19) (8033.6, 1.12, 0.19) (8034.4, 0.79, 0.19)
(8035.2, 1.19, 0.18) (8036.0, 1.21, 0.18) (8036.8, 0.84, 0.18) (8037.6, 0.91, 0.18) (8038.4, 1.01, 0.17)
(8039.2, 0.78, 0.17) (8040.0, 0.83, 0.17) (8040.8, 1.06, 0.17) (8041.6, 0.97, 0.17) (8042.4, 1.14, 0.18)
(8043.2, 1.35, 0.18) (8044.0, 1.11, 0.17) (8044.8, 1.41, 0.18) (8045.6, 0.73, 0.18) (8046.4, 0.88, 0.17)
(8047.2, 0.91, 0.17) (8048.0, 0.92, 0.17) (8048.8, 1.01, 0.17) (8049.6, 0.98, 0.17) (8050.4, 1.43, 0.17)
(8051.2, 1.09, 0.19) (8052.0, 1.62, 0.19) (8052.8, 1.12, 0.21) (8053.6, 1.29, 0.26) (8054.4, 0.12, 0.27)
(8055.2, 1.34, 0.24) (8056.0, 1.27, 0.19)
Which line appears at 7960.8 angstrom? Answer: [O III] 5007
